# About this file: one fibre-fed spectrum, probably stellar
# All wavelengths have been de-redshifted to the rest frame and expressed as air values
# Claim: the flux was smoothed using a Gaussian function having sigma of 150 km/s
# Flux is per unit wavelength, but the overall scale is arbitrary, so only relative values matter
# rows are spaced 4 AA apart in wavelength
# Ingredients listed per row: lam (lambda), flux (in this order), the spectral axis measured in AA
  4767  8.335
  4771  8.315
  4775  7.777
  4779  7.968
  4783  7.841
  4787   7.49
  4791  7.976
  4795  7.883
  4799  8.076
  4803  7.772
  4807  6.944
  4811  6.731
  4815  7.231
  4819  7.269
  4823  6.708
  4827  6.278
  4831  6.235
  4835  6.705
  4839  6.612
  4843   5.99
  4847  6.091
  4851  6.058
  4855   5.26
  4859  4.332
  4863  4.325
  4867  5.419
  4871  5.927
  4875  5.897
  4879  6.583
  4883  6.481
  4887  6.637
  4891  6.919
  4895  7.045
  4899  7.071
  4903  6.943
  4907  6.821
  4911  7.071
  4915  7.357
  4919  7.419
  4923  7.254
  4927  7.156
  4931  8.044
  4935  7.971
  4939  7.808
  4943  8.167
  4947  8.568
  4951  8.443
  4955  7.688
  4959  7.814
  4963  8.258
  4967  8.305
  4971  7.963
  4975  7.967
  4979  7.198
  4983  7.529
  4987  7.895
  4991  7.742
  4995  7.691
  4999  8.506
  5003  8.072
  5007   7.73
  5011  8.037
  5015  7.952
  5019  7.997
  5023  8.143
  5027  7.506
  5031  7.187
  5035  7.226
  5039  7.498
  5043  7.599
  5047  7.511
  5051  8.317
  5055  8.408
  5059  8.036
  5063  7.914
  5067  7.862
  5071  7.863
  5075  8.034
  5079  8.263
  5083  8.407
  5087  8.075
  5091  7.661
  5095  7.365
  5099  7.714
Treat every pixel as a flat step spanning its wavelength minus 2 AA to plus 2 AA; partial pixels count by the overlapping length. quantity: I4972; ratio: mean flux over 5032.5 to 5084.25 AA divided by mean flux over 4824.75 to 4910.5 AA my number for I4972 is 1.3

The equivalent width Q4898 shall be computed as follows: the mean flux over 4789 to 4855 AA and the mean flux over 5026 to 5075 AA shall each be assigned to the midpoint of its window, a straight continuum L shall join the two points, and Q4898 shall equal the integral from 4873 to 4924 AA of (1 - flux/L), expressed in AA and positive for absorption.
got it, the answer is 2.0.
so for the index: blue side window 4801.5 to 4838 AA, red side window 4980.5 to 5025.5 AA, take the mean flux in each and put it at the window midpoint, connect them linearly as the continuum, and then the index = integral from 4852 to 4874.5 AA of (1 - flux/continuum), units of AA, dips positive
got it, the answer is 6.2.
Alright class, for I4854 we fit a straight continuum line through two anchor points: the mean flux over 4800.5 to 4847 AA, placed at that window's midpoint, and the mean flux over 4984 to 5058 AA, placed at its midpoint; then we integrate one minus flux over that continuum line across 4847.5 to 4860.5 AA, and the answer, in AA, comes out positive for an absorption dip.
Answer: 2.9 AA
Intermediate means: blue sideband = 6.76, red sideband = 7.83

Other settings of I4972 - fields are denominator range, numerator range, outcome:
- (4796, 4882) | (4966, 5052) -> 1.23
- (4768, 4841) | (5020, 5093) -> 1.07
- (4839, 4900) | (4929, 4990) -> 1.33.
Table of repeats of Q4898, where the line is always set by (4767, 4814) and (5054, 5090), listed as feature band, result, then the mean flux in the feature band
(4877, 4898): 2.93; 6.75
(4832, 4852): 3.82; 6.3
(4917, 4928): 0.84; 7.29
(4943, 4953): -0.65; 8.44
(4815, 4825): 0.93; 7.04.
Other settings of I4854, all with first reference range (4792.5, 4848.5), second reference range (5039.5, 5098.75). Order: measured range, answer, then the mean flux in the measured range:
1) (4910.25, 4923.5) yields 0.0 AA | 7.3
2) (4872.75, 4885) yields 1.4 AA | 6.31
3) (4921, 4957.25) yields -2.4 AA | 7.9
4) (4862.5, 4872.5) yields 2.5 AA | 5.32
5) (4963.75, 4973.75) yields -0.8 AA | 8.14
